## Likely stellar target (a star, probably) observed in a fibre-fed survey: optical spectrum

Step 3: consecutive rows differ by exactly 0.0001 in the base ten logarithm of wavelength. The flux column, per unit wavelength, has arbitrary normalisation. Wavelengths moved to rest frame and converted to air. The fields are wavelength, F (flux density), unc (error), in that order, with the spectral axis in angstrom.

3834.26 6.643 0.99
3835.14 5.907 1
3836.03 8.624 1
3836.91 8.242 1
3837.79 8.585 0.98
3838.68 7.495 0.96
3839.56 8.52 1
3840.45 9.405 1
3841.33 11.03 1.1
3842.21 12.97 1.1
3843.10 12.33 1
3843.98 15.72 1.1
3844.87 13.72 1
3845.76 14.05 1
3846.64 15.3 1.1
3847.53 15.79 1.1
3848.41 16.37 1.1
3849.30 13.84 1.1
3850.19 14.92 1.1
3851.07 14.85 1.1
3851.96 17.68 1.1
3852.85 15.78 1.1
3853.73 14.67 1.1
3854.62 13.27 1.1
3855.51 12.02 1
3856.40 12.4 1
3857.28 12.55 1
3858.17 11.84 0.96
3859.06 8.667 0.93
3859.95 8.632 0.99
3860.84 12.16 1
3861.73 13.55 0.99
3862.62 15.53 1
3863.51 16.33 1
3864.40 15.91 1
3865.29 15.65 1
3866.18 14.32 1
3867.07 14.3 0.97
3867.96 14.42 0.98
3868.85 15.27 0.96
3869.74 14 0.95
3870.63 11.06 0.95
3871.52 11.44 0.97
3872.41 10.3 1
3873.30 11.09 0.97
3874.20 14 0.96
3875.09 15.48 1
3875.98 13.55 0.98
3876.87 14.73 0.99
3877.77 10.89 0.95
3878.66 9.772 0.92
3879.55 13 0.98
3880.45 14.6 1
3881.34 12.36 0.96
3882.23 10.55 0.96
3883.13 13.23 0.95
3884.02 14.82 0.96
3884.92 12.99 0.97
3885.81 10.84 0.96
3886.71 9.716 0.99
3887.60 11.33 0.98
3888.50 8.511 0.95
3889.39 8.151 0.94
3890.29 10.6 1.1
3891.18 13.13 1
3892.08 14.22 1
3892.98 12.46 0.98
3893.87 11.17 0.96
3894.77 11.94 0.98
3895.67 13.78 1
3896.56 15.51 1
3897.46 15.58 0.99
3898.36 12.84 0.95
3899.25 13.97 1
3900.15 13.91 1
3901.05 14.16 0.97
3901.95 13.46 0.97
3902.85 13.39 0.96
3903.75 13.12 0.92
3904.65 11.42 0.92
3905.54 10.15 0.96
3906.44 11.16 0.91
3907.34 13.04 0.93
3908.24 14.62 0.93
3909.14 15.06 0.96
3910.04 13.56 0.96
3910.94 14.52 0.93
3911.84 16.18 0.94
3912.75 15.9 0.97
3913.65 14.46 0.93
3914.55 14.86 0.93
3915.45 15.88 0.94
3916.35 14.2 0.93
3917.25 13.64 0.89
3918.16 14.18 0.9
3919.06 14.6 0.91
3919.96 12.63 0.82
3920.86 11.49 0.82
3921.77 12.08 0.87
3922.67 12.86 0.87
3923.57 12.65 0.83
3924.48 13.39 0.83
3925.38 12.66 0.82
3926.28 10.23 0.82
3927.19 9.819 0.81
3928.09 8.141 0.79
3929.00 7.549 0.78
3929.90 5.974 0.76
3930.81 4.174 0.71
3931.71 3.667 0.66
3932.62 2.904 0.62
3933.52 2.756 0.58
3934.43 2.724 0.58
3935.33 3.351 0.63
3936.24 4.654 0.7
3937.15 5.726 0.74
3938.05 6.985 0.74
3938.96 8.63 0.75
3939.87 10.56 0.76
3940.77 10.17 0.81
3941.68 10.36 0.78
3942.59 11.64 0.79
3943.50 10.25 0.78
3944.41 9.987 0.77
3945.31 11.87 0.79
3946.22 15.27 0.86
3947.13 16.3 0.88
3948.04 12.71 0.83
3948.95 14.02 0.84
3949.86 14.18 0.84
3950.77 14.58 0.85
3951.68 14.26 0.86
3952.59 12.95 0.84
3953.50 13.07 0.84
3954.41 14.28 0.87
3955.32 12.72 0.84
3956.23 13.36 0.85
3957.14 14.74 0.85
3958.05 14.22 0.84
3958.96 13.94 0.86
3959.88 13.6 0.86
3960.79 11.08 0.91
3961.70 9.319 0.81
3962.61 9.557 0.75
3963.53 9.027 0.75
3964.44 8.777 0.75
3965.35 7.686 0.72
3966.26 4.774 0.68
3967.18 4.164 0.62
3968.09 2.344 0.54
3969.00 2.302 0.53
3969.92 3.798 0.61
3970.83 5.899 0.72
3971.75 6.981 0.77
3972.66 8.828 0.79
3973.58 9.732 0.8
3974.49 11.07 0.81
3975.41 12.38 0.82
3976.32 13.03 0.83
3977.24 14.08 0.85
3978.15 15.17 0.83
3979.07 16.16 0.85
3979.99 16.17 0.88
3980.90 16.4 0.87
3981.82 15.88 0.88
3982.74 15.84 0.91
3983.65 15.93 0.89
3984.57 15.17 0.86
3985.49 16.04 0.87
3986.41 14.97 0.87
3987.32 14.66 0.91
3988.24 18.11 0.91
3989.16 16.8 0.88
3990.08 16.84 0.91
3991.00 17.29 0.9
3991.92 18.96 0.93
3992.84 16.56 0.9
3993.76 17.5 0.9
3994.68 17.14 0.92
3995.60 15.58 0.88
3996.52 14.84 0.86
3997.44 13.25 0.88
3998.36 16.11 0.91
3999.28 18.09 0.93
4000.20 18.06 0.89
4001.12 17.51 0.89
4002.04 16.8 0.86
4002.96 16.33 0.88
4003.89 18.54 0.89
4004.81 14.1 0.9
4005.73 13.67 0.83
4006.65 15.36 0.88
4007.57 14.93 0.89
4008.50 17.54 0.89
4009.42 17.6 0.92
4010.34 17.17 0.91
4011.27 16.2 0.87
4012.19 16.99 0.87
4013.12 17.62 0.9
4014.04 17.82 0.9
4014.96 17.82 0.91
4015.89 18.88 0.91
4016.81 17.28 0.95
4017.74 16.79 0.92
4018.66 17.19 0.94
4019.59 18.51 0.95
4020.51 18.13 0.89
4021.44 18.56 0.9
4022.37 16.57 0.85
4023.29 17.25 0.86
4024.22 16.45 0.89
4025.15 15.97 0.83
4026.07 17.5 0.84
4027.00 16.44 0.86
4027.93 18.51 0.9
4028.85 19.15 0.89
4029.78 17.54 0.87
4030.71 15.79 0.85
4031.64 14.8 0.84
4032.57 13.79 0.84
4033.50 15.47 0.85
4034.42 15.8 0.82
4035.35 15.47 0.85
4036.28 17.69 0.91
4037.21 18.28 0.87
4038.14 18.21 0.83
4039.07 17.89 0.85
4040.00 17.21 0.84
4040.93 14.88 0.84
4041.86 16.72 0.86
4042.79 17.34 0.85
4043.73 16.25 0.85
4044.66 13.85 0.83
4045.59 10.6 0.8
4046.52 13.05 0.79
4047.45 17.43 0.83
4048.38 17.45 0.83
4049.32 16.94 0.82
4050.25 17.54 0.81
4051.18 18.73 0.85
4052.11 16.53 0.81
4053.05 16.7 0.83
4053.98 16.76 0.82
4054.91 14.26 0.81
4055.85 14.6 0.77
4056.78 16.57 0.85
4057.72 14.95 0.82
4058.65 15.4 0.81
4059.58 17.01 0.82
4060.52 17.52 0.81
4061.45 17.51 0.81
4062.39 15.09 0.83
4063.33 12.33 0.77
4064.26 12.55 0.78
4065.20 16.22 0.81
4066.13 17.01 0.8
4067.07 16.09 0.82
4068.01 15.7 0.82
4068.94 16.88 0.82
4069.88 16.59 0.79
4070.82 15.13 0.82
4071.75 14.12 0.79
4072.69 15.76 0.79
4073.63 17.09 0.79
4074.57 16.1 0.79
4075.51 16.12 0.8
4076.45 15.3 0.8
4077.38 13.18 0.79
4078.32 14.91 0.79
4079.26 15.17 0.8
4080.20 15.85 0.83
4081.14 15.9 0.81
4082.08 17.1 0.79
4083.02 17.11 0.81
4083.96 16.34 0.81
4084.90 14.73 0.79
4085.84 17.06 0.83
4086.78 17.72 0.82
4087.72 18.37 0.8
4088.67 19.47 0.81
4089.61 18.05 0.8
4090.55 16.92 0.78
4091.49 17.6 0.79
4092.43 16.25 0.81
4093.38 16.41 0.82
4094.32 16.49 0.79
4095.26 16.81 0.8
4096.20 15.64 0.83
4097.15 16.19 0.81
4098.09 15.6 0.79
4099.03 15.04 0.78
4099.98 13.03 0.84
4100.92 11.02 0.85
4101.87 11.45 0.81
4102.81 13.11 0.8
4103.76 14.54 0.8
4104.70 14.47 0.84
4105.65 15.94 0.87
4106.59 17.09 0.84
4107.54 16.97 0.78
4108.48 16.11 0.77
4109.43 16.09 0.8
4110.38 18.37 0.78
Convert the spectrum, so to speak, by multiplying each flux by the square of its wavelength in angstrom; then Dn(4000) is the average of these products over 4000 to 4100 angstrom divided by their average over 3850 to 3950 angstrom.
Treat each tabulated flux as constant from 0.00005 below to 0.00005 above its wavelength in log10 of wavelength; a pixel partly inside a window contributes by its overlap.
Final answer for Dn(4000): 1.47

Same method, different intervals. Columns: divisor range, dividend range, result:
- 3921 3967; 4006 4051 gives 1.71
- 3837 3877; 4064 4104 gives 1.34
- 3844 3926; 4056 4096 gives 1.34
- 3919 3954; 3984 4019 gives 1.72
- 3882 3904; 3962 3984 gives 0.85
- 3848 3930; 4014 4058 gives 1.38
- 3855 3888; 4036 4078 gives 1.37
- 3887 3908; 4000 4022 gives 1.45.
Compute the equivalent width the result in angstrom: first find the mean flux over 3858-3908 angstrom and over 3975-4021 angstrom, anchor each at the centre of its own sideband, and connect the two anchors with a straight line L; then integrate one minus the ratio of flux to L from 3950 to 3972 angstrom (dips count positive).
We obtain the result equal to 7.5 angstrom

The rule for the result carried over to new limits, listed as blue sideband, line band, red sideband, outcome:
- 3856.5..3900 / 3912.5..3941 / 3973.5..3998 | 8.5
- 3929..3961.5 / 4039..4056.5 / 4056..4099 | -1.4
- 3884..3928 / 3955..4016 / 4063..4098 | 2.4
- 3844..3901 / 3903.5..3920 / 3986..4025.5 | 0.4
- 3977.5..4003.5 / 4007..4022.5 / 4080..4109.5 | -1.1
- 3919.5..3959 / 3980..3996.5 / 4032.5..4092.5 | -4.8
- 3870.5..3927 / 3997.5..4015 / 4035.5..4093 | -1.9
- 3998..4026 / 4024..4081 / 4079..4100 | 2.5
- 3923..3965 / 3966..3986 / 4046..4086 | 1.3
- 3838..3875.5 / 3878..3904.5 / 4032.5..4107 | 2.3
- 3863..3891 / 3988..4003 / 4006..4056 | -1.0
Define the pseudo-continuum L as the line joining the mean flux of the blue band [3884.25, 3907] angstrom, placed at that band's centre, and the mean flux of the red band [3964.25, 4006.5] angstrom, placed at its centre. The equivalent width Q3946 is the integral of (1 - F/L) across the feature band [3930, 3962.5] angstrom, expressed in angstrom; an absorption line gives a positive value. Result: 6.7 angstrom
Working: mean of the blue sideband 12.3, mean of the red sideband 13.5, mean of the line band 10.4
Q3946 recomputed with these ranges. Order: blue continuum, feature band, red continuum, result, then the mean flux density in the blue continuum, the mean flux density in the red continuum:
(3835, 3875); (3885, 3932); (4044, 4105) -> 4.4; 12.8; 15.7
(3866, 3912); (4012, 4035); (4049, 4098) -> -2.7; 12.8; 16.2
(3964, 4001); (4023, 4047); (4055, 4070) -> -2.3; 13.1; 15.7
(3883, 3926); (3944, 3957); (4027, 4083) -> 0.4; 13.1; 16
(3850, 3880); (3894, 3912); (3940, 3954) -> -0.6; 13.3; 12.7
